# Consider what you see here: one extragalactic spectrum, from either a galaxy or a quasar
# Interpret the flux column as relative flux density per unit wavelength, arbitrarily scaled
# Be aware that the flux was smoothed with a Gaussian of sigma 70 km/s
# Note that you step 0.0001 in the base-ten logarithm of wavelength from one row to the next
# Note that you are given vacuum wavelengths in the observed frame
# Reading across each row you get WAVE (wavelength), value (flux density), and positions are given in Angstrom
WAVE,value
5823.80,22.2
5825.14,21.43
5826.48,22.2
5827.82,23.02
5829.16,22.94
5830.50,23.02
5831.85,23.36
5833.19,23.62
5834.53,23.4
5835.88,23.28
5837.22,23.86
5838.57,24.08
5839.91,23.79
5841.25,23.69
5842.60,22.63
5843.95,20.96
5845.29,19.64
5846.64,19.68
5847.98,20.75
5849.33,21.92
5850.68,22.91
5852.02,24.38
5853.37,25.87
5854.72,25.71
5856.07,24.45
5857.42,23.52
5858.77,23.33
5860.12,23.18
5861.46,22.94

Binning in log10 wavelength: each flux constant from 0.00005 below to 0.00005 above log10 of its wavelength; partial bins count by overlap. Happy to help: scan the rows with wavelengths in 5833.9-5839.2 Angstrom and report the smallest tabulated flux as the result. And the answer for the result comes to 23.28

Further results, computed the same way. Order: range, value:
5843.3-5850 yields 19.64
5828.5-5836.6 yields 22.94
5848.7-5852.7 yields 21.92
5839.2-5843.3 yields 22.63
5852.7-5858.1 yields 23.52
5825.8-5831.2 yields 22.2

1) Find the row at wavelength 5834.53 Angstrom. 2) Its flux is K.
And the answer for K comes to 23.4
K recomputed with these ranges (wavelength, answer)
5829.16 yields 22.94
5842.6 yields 22.63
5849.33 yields 21.92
